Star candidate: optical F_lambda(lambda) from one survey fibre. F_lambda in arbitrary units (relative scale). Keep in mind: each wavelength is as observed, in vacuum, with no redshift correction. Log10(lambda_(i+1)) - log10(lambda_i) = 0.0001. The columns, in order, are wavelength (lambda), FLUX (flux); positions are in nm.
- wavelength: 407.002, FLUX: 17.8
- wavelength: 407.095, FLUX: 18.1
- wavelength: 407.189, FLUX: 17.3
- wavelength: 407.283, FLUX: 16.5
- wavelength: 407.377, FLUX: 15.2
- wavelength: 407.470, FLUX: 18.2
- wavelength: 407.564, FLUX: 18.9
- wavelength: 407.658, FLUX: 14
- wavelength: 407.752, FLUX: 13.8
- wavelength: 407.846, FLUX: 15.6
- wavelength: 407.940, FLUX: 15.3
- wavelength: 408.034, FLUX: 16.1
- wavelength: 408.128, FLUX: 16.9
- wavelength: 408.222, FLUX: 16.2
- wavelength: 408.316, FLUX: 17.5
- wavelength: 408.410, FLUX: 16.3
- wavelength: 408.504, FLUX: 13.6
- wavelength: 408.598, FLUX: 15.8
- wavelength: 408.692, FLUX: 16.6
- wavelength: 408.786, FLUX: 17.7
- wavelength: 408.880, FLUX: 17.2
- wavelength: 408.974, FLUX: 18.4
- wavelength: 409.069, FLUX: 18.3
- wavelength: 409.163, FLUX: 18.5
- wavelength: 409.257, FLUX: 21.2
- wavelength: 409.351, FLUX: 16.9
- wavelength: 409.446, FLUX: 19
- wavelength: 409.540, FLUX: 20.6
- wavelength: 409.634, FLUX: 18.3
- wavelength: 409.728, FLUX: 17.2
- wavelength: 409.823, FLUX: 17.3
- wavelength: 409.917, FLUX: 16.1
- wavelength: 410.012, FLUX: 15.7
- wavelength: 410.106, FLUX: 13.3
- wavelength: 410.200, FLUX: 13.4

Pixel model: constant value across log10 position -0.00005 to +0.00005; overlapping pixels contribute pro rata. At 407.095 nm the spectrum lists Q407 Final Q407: 18.1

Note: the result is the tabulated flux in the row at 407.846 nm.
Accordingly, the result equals 15.6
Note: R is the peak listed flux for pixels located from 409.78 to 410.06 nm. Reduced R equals 17.3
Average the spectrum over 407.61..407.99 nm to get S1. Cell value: 14.7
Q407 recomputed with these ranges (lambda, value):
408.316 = 17.5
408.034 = 16.1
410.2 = 13.4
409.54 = 20.6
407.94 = 15.3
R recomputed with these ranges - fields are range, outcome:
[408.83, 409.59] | 21.2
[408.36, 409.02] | 18.4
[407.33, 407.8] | 18.9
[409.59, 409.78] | 18.3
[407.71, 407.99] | 15.6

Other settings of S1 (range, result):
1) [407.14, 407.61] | 17.2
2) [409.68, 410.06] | 16.6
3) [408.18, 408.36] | 16.9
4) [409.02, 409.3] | 19.3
